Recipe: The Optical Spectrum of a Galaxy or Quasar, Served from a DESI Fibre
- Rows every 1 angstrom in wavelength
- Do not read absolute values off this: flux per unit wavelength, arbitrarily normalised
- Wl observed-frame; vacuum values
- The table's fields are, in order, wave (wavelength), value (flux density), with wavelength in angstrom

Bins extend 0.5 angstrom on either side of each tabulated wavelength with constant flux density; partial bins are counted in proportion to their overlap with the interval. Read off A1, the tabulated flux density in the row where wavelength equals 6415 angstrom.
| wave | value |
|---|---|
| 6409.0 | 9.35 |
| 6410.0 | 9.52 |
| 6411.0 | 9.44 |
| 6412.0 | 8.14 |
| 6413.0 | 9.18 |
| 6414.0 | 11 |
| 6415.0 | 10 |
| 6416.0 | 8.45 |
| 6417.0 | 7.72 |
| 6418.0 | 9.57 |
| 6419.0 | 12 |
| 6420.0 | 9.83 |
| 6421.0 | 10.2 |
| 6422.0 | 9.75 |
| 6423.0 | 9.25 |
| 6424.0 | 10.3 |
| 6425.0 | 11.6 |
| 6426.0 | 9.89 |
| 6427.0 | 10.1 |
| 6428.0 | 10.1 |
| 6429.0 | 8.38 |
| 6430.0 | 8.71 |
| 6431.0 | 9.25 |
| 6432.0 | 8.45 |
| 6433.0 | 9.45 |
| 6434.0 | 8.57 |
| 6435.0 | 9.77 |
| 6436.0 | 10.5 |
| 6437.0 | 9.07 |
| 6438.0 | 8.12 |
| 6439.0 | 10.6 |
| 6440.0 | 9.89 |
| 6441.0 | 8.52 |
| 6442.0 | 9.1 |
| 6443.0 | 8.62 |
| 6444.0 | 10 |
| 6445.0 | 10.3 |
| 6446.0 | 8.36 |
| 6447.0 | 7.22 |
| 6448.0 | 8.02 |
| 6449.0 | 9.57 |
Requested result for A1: 10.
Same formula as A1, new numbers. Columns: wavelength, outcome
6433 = 9.45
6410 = 9.52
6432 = 8.45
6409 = 9.35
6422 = 9.75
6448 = 8.02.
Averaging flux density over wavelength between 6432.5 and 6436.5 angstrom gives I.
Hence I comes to 9.57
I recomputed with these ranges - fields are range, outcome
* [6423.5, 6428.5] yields 10.4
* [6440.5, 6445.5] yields 9.31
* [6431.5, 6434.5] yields 8.82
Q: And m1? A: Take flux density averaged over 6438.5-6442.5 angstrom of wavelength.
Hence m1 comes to 9.53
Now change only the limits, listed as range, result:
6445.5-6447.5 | 7.79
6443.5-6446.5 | 9.55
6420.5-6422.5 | 9.97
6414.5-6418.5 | 8.93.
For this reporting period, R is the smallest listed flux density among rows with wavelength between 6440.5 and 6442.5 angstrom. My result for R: 8.52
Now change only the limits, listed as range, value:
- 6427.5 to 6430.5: 8.38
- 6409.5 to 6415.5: 8.14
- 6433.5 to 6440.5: 8.12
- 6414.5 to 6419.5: 7.72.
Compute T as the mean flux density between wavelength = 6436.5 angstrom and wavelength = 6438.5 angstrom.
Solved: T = 8.59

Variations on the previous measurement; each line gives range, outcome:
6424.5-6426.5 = 10.7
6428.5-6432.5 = 8.7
